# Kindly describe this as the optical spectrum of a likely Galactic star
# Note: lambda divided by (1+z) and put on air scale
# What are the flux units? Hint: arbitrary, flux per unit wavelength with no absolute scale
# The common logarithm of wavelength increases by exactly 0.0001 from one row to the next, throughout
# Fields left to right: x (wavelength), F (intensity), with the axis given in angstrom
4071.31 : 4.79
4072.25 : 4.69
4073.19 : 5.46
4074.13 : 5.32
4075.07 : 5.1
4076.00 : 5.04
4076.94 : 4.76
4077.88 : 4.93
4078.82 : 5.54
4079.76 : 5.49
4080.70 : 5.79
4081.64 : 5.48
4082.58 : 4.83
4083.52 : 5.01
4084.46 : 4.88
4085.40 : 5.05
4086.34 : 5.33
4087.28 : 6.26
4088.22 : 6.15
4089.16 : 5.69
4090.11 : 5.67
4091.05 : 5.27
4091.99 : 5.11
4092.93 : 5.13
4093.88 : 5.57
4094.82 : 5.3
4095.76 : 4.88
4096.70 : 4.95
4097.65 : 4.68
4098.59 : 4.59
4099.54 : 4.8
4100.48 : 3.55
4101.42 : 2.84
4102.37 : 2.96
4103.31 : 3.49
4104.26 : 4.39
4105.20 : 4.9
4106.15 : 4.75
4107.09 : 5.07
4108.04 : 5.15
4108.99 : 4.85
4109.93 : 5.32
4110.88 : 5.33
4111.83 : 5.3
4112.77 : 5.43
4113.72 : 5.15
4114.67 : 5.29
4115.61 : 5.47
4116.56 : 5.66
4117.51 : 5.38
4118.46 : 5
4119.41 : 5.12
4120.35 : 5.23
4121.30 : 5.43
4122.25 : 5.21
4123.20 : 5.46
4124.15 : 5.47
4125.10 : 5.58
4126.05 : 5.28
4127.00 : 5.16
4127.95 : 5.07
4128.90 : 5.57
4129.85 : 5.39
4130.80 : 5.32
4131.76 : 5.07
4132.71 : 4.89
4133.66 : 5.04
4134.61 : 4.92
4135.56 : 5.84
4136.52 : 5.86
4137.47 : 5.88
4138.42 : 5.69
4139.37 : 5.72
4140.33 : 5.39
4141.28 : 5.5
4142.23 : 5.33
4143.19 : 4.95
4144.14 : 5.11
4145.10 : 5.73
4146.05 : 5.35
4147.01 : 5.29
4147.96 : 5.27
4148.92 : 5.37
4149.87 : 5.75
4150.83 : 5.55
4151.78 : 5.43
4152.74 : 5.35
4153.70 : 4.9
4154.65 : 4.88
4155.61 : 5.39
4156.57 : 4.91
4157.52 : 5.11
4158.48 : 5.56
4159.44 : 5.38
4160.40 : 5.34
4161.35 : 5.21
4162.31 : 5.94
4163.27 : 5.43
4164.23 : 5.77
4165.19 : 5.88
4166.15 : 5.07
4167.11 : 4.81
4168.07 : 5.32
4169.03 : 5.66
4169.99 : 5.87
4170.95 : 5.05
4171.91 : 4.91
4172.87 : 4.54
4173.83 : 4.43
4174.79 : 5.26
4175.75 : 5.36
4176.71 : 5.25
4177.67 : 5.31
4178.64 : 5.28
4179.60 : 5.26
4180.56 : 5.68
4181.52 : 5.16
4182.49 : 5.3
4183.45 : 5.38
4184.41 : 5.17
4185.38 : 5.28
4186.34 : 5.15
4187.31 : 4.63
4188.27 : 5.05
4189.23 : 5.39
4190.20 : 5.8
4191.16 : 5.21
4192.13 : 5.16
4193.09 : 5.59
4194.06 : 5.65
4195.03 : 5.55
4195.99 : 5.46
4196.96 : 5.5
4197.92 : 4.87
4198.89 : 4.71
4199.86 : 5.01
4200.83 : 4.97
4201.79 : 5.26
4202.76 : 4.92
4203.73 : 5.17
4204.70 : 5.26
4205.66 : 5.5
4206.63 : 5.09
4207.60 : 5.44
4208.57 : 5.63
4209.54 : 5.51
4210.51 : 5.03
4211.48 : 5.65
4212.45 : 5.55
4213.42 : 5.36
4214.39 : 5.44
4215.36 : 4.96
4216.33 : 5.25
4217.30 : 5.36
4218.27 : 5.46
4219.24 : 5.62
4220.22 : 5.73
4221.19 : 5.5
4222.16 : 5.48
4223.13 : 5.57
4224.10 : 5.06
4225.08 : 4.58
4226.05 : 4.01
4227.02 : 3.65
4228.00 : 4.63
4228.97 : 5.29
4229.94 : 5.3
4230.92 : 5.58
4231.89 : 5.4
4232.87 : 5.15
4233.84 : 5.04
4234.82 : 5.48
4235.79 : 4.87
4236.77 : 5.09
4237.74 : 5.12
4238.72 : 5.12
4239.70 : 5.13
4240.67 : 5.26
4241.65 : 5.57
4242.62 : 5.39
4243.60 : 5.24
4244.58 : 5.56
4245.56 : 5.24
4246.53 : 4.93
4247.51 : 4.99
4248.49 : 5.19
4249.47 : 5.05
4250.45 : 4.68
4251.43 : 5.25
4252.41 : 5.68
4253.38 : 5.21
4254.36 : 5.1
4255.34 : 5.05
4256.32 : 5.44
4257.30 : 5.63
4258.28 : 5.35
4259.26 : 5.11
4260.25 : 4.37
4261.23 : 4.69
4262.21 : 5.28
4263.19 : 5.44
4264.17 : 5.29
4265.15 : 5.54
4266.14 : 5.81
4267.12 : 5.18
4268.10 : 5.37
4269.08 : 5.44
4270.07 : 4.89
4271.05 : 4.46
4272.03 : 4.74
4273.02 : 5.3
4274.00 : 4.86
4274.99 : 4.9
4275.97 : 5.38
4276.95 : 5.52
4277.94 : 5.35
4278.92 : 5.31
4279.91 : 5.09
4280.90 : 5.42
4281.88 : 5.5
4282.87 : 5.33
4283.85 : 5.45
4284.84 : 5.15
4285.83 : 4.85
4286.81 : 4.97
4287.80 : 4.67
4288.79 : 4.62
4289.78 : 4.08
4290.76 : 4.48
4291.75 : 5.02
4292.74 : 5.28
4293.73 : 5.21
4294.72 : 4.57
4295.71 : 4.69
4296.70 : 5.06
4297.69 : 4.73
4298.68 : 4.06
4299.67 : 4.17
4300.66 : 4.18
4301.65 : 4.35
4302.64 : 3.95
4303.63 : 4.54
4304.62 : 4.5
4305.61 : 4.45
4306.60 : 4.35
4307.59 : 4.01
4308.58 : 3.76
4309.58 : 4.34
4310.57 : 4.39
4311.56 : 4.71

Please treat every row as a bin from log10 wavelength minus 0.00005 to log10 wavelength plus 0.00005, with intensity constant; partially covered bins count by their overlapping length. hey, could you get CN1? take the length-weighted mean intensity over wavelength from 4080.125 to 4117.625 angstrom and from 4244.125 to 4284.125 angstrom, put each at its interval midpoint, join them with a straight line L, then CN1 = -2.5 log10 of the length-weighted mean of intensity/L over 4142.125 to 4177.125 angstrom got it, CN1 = -0.04 mag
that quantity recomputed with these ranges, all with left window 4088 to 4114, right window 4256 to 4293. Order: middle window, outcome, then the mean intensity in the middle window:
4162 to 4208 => -0.06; 5.26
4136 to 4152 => -0.12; 5.48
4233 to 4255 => -0.03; 5.19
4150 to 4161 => -0.07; 5.27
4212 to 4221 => -0.08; 5.42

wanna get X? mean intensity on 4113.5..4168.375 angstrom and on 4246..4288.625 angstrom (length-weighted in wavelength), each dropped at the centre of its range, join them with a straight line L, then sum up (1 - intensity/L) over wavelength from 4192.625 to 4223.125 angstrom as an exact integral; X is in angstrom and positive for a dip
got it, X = -0.5 angstrom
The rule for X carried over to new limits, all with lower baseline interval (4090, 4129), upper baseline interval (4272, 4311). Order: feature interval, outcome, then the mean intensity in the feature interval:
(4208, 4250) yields -3.2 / 5.21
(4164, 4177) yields -0.8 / 5.22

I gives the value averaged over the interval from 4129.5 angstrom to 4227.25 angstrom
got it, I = 5.29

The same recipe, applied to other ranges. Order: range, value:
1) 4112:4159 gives 5.34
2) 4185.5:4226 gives 5.28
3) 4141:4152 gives 5.38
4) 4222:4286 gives 5.16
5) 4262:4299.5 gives 5.05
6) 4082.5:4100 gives 5.23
